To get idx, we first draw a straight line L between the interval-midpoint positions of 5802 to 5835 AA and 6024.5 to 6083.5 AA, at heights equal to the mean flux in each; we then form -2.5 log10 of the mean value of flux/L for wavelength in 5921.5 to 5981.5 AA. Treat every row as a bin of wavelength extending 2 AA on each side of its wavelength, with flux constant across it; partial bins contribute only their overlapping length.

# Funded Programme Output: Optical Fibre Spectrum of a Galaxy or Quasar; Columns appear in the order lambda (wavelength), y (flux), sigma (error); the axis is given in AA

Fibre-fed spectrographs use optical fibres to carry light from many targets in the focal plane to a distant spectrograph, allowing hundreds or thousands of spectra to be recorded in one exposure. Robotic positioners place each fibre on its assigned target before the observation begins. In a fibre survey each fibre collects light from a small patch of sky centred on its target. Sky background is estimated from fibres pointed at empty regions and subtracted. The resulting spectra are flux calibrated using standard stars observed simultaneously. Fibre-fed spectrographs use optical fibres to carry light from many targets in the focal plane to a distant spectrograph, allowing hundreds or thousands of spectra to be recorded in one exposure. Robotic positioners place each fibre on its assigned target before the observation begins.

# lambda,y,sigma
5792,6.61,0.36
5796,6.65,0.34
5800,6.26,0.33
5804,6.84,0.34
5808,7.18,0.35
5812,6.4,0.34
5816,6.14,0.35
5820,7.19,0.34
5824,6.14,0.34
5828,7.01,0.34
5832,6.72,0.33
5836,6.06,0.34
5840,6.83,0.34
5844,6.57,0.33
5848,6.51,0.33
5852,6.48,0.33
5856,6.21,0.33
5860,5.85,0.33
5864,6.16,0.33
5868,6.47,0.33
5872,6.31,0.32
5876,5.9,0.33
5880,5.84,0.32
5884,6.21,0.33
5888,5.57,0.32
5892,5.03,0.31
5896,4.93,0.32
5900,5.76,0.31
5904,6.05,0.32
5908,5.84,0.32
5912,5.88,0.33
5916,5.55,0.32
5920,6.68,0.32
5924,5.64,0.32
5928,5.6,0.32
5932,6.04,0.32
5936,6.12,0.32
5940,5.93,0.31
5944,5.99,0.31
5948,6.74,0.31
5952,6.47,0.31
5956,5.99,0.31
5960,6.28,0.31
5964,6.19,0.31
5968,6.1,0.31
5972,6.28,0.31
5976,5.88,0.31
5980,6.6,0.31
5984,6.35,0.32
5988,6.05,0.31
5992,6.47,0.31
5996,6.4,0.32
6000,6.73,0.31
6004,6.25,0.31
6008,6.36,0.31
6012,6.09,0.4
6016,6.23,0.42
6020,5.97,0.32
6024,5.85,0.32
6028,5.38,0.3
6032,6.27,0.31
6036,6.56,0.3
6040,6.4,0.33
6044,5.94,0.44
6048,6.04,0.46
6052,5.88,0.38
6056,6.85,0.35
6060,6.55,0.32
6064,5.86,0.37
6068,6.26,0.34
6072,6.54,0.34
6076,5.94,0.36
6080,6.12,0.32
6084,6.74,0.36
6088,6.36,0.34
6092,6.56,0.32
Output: 0.05 mag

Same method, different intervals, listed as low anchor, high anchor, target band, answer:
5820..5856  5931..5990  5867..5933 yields 0.10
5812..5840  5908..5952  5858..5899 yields 0.08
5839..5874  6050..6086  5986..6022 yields 0.01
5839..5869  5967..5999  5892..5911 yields 0.14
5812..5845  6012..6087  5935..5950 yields 0.03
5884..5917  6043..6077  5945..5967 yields -0.09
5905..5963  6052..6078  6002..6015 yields -0.01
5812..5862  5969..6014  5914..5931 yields 0.09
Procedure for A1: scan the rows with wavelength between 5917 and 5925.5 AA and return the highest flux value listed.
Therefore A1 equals 6.68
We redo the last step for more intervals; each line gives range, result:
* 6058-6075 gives 6.55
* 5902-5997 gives 6.74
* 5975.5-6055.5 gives 6.73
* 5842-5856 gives 6.57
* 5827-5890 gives 7.01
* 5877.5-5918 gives 6.21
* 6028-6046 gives 6.56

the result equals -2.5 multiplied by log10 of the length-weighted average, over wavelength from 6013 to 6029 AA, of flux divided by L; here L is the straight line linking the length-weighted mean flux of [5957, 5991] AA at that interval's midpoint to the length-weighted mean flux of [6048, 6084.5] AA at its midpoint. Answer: 0.06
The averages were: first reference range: 6.22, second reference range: 6.27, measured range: 5.9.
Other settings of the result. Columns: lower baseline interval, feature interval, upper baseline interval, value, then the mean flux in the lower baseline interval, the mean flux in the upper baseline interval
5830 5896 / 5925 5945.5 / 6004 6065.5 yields 0.04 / 6.13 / 6.15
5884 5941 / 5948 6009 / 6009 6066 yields -0.06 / 5.77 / 6.14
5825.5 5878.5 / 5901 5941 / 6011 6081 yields 0.07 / 6.38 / 6.15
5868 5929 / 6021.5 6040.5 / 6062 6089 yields 0.01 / 5.81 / 6.26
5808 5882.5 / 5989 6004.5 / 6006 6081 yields -0.04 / 6.4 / 6.16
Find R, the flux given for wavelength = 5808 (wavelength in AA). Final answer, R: 7.18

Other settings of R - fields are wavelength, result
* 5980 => 6.6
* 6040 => 6.4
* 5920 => 6.68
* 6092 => 6.56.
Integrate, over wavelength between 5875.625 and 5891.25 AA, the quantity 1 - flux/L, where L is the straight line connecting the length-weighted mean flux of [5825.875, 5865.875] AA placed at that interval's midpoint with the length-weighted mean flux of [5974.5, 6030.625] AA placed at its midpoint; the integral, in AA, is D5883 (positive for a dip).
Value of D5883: 1.4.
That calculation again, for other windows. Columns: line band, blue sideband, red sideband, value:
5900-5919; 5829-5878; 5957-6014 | 1.4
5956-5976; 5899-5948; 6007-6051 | -0.5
